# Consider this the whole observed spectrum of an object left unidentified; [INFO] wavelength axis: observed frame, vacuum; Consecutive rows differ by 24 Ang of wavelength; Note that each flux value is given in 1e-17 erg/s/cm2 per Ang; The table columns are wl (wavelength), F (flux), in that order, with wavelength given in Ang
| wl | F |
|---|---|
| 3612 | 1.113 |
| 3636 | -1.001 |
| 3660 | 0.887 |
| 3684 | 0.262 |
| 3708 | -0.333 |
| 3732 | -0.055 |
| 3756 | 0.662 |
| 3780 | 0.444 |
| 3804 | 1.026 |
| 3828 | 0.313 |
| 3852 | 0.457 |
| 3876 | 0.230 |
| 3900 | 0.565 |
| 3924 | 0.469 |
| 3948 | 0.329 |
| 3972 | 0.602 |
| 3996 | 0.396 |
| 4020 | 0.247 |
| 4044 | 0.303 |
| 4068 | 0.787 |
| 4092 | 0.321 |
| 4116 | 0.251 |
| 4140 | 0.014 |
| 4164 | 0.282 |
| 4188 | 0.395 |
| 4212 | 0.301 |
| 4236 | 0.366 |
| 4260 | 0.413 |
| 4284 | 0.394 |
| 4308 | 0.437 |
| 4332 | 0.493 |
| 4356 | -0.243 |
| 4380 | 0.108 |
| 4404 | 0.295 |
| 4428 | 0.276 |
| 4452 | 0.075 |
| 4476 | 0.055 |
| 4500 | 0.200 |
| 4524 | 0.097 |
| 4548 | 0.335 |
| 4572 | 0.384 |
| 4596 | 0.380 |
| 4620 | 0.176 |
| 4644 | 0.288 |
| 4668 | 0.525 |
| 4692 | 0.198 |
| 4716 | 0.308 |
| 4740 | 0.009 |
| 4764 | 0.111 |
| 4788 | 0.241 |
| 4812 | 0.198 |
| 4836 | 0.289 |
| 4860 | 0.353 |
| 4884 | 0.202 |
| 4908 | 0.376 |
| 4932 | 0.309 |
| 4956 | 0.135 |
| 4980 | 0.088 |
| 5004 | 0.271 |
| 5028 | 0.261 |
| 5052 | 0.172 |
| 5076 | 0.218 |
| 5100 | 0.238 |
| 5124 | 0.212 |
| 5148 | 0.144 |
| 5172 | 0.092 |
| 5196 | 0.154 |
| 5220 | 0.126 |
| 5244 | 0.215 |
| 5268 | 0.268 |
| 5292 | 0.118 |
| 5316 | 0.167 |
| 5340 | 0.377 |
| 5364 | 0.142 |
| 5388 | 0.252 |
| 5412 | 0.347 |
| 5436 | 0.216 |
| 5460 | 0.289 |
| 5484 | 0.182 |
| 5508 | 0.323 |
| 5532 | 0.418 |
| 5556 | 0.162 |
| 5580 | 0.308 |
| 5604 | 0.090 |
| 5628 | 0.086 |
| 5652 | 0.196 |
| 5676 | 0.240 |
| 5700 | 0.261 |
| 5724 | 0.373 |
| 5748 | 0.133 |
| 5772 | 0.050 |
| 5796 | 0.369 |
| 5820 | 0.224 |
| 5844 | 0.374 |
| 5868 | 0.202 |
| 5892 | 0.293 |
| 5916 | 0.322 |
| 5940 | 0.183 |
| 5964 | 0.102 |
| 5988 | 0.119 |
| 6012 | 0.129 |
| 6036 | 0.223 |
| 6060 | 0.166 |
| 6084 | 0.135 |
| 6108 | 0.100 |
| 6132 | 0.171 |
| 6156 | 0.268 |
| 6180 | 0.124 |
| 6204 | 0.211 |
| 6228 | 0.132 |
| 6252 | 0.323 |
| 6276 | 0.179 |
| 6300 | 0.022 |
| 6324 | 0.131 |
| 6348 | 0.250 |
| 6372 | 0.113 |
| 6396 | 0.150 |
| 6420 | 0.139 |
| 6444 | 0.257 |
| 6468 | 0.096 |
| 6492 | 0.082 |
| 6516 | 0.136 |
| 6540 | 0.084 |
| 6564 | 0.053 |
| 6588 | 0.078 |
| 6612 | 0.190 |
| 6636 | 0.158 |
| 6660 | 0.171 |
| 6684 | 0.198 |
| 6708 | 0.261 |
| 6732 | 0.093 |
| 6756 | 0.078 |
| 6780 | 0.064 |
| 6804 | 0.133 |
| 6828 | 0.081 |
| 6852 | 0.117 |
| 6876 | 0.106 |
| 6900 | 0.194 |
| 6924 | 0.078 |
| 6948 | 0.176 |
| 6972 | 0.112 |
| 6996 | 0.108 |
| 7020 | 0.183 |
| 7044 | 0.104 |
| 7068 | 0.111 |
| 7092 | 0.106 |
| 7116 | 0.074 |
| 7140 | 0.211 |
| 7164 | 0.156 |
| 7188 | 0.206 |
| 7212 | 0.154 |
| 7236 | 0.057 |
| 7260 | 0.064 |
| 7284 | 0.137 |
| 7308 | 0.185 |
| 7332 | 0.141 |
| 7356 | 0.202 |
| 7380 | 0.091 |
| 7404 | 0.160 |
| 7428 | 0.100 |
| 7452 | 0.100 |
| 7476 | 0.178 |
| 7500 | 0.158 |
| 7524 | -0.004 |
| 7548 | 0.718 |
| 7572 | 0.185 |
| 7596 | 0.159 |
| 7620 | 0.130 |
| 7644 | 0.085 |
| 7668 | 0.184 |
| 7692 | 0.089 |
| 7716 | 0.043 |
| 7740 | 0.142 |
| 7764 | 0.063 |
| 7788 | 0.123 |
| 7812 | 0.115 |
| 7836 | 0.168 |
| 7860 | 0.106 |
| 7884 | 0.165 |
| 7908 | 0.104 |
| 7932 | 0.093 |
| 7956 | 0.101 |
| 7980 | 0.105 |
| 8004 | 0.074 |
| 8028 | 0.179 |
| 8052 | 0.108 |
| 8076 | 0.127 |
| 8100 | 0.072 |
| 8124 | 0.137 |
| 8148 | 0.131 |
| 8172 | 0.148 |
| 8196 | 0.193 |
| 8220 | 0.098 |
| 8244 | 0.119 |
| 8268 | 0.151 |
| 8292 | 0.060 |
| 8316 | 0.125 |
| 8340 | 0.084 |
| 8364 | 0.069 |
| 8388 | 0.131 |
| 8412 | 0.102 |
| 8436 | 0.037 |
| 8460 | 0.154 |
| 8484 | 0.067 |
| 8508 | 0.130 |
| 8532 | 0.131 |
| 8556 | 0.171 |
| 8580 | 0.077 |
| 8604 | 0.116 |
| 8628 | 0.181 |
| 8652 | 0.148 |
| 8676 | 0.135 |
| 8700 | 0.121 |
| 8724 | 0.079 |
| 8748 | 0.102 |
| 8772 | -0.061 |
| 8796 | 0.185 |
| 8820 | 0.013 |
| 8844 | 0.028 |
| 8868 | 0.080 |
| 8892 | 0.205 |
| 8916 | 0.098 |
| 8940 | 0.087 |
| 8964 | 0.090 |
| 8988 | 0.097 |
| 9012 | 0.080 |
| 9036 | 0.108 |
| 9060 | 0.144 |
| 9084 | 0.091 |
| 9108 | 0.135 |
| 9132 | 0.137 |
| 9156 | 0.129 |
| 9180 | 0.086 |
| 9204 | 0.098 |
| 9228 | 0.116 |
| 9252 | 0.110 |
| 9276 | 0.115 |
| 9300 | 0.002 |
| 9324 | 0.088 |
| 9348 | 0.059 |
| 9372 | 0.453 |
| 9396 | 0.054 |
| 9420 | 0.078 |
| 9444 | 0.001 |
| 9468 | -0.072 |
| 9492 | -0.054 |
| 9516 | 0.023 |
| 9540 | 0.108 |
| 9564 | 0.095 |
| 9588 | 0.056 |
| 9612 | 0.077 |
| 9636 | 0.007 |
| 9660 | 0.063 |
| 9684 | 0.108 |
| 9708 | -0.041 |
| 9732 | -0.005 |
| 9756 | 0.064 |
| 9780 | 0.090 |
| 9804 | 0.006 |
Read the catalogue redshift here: 1.024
